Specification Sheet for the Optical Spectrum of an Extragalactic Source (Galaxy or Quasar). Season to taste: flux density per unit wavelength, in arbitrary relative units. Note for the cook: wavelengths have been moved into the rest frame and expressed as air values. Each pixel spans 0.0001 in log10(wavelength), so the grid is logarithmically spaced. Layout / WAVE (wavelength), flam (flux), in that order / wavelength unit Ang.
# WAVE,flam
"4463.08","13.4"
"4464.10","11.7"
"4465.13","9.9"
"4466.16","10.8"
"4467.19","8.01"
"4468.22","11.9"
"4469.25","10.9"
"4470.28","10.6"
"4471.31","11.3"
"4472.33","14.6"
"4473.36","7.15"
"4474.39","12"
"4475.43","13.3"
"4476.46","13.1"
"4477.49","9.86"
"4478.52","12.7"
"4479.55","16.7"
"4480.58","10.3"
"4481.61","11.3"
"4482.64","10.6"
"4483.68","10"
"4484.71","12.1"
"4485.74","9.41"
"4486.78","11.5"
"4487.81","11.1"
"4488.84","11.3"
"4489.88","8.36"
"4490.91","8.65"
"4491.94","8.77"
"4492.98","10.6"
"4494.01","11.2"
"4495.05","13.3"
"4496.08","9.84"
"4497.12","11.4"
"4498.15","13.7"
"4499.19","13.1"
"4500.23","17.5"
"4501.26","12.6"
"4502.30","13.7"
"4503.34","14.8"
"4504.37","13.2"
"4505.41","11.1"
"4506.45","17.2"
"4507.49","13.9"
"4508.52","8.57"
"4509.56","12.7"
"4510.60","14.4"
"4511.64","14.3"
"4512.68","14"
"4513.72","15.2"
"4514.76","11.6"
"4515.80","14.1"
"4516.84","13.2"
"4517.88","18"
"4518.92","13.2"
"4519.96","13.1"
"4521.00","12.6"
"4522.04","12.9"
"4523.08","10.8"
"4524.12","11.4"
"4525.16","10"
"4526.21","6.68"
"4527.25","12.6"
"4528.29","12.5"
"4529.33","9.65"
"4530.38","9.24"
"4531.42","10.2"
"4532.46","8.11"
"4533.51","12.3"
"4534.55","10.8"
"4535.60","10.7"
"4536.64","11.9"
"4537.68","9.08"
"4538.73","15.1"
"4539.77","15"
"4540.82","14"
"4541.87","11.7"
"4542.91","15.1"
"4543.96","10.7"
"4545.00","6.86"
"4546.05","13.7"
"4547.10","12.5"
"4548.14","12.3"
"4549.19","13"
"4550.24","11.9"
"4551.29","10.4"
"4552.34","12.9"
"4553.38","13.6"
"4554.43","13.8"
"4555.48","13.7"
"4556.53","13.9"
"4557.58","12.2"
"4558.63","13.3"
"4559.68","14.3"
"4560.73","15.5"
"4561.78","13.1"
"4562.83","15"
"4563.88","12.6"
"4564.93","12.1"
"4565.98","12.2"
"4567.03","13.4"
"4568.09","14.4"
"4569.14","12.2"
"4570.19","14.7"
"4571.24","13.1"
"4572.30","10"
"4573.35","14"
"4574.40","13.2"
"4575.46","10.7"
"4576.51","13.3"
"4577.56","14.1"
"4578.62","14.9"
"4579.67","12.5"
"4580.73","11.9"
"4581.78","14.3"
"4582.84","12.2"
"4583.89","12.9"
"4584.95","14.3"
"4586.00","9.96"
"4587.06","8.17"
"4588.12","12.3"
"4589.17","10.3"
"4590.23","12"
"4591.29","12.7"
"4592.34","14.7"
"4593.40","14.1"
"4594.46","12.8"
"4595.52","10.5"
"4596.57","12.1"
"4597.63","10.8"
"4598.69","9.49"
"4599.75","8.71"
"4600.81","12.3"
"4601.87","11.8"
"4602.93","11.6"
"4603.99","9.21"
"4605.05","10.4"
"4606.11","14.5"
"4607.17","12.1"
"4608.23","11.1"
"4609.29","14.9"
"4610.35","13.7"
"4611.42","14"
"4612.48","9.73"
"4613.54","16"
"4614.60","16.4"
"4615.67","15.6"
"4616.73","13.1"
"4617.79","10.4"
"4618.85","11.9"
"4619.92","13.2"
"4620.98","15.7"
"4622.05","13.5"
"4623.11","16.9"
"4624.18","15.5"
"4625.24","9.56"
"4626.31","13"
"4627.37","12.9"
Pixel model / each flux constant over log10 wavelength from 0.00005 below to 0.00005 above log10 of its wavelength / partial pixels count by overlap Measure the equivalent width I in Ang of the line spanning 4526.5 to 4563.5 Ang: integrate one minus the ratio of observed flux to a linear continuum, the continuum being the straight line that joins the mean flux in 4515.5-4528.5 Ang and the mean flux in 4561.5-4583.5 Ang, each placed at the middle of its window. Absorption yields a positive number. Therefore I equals 1.20 Ang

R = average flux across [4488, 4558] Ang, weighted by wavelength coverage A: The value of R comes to 12.2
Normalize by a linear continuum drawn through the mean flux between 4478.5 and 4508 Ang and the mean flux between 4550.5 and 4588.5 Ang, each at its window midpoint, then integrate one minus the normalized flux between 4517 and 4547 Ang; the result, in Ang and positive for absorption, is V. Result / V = 1.80 Ang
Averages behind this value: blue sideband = 12.1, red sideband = 12.9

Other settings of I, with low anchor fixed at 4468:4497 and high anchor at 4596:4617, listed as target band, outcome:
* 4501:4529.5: -3.4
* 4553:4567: -1.8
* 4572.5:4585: -1.0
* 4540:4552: -0.3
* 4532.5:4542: -0.3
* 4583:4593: 0.2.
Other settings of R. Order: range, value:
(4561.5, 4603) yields 12.4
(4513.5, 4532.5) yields 11.9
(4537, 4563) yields 12.9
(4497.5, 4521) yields 13.7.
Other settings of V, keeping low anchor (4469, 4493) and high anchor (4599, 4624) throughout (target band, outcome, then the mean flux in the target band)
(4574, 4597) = 0.2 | 12.4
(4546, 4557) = -0.7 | 12.8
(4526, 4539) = 1.2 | 10.7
